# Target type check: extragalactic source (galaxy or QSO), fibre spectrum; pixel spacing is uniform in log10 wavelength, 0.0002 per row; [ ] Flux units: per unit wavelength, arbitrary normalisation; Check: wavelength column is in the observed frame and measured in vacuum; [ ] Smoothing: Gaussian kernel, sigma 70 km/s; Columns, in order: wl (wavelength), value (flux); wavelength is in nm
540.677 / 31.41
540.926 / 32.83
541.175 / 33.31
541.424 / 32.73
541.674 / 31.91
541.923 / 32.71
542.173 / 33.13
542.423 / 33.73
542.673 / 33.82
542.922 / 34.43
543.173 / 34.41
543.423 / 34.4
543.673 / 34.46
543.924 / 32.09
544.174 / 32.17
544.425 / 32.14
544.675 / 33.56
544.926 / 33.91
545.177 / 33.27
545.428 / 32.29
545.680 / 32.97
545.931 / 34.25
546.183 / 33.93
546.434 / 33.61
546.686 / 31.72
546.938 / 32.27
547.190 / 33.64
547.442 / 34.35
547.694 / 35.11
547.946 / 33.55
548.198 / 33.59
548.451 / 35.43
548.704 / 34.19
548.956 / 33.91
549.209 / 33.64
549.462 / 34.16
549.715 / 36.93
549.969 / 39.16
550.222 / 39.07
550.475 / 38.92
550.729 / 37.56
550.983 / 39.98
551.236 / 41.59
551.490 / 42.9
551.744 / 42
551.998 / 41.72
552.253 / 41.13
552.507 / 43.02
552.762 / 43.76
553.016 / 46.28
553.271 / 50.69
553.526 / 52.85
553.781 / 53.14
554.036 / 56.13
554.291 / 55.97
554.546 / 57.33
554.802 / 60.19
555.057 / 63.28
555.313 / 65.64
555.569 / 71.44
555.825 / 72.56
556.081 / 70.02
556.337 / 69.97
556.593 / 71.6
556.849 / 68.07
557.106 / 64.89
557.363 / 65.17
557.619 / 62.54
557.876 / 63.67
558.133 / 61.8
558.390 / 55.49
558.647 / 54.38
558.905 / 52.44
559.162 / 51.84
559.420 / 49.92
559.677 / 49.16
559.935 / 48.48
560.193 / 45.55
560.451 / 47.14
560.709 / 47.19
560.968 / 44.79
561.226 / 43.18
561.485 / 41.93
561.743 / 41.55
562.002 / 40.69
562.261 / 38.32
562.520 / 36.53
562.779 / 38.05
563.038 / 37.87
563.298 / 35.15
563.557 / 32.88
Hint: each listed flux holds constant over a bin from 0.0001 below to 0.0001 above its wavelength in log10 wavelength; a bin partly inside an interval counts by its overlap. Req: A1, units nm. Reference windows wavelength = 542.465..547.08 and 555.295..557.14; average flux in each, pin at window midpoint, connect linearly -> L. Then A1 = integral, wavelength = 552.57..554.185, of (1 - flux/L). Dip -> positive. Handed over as 0.279 nm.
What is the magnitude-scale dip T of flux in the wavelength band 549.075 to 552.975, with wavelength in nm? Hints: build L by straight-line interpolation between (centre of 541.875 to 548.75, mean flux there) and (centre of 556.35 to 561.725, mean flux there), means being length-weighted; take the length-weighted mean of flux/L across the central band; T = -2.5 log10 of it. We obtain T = 0.07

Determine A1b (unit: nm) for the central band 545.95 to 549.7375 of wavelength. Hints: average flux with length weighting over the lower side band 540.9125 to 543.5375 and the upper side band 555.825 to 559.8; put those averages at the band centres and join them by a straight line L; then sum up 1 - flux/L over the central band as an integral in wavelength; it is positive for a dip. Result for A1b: 0.82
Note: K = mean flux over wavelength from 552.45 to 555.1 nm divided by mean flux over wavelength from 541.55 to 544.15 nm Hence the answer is 1.6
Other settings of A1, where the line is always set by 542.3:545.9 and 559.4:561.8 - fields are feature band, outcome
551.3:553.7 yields -0.315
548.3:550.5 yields 0.084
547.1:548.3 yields 0.069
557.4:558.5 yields -0.439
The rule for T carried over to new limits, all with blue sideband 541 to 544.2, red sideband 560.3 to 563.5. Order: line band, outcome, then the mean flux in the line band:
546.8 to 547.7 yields 0.05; 33.6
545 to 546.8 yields 0.05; 33.2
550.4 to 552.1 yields -0.11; 40.7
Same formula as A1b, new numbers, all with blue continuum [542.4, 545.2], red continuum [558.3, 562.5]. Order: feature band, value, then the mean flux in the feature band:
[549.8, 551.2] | -0.01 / 39.1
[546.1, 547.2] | 0.09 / 32.9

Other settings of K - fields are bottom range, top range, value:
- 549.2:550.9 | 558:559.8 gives 1.44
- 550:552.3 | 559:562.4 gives 1.12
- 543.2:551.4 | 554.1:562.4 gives 1.61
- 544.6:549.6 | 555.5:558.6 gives 1.96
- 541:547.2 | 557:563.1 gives 1.48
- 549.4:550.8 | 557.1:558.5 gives 1.64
